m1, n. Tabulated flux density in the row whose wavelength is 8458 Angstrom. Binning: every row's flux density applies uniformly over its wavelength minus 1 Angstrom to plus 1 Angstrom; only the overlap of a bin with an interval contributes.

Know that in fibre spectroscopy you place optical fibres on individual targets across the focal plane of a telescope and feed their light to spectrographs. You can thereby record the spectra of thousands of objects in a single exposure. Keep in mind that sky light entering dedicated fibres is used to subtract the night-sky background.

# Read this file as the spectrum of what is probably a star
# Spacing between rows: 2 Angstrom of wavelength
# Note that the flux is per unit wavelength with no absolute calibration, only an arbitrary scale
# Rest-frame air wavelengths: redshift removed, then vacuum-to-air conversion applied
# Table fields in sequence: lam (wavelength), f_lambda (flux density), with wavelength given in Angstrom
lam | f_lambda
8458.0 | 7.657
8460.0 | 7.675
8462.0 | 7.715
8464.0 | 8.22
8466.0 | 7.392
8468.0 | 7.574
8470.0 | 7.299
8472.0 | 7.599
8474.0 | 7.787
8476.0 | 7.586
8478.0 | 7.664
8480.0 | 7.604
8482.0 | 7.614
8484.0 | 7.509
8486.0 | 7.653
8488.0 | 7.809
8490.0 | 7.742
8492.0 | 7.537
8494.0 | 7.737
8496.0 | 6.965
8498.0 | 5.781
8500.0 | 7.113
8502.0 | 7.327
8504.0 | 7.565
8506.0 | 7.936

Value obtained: 7.657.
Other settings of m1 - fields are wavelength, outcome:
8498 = 5.781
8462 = 7.715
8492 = 7.537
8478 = 7.664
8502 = 7.327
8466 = 7.392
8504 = 7.565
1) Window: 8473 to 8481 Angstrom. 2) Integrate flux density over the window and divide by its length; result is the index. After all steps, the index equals 7.66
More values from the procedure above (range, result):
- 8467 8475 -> 7.56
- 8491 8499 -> 7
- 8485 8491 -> 7.73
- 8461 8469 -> 7.73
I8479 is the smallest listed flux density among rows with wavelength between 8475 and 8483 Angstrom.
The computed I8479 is 7.586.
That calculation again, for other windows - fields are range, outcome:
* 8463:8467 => 7.392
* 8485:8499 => 5.781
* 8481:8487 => 7.509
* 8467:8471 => 7.299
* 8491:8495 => 7.537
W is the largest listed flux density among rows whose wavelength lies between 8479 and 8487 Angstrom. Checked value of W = 7.653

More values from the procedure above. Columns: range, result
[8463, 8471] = 8.22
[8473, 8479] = 7.787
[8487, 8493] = 7.809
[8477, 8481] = 7.664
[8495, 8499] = 6.965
